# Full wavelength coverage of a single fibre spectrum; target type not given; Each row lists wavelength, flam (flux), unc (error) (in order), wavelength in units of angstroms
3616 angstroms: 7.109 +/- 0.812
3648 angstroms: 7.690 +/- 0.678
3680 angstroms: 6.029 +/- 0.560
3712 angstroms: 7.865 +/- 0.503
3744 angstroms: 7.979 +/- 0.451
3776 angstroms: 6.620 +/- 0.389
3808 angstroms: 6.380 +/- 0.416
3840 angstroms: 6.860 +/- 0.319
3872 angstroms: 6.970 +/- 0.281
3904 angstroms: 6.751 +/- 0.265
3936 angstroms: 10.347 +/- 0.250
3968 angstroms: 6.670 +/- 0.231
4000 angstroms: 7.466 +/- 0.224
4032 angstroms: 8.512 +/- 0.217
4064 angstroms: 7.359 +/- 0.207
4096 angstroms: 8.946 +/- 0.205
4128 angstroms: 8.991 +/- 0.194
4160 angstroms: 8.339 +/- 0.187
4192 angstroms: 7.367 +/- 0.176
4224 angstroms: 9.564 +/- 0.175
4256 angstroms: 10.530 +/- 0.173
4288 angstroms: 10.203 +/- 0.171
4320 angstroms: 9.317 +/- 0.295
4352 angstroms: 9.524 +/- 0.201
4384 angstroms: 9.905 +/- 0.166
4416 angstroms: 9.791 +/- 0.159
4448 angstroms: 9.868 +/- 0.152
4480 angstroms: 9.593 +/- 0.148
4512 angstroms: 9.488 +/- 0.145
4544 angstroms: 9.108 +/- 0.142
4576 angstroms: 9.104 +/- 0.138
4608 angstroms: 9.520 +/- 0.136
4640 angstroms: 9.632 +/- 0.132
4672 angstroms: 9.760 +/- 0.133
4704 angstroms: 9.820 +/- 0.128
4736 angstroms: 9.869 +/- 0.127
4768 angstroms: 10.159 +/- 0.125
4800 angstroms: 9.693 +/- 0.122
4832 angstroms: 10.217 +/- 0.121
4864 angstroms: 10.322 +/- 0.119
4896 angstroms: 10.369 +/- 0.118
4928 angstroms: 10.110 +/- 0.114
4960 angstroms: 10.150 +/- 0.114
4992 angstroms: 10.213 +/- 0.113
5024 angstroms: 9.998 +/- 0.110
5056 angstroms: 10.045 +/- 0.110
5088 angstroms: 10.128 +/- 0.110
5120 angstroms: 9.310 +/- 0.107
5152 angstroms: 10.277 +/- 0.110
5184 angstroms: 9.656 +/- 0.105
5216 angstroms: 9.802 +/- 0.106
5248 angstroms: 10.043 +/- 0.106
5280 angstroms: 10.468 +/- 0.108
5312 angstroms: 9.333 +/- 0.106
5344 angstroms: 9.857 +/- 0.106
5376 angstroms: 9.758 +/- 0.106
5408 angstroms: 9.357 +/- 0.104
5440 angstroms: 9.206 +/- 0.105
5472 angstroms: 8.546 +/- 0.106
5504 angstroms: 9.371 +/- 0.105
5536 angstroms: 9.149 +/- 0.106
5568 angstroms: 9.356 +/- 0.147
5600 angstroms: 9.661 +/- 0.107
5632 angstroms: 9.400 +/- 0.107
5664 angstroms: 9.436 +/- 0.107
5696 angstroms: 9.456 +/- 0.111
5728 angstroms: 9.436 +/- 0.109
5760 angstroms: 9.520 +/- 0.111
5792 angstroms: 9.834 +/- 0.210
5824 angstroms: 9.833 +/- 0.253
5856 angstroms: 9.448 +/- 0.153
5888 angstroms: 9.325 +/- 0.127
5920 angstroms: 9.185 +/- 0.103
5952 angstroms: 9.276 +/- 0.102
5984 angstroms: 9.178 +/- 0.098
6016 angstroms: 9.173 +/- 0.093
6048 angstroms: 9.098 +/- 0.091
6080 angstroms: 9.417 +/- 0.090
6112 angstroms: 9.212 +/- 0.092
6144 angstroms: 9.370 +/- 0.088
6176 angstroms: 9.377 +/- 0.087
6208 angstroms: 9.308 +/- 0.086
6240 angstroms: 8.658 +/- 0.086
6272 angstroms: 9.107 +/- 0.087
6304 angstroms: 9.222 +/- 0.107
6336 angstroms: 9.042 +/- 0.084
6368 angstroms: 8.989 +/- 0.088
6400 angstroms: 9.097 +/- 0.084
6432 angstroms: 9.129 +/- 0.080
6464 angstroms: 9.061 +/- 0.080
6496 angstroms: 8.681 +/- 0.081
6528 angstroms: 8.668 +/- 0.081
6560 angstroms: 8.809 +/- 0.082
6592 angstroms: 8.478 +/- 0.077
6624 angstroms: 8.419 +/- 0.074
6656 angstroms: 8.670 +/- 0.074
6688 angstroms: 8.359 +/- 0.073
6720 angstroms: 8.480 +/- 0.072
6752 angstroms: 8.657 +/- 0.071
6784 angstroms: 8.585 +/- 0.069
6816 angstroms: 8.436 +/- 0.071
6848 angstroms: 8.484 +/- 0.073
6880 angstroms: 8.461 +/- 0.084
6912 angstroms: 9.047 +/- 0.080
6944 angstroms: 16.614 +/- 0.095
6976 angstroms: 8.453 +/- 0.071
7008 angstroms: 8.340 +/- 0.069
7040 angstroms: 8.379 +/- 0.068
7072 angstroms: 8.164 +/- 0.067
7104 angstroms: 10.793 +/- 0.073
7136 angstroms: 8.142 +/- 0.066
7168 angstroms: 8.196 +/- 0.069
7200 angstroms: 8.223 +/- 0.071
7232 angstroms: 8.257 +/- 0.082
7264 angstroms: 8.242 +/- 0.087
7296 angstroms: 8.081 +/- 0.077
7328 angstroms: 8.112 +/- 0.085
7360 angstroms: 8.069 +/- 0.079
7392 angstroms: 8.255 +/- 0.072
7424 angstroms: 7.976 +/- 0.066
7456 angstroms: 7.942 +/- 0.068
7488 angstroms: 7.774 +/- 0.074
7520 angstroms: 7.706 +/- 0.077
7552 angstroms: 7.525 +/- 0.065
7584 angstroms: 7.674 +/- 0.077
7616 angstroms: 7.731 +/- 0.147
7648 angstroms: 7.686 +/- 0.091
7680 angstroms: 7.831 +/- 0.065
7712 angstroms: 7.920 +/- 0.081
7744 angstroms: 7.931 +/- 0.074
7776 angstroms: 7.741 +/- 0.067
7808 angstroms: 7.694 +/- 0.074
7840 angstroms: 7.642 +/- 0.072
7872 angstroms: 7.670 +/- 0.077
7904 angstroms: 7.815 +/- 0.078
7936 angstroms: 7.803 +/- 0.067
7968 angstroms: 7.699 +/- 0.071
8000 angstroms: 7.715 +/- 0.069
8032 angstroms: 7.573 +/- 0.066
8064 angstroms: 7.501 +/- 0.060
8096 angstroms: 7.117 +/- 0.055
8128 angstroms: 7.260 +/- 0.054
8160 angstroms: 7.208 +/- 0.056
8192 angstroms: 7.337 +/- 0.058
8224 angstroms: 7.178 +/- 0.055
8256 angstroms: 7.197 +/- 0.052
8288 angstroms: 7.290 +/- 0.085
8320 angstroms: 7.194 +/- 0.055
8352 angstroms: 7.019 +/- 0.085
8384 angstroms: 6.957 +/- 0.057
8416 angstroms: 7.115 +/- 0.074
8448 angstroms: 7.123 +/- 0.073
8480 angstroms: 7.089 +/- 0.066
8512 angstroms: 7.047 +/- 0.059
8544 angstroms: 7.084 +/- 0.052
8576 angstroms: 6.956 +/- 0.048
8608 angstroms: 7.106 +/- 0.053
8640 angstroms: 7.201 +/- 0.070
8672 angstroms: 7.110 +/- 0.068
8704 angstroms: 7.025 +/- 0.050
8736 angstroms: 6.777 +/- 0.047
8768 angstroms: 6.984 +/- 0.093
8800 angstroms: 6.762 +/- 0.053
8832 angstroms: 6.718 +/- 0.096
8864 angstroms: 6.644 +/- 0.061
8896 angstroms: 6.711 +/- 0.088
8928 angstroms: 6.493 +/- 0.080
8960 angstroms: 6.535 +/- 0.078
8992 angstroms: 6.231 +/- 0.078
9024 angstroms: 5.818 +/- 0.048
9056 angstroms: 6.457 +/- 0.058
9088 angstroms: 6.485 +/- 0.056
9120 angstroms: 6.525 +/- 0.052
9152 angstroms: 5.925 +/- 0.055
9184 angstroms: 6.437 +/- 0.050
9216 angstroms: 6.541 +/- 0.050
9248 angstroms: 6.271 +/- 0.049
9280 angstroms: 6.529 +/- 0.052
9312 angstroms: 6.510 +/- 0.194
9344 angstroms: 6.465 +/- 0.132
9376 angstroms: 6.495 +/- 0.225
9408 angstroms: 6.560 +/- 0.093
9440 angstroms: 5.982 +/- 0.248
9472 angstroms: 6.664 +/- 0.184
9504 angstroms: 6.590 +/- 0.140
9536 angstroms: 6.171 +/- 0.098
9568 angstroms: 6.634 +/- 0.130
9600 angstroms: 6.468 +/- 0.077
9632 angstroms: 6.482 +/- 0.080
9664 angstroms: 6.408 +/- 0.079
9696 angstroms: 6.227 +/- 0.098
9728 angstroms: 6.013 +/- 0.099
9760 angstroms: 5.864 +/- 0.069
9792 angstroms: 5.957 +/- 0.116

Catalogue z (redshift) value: 0.056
